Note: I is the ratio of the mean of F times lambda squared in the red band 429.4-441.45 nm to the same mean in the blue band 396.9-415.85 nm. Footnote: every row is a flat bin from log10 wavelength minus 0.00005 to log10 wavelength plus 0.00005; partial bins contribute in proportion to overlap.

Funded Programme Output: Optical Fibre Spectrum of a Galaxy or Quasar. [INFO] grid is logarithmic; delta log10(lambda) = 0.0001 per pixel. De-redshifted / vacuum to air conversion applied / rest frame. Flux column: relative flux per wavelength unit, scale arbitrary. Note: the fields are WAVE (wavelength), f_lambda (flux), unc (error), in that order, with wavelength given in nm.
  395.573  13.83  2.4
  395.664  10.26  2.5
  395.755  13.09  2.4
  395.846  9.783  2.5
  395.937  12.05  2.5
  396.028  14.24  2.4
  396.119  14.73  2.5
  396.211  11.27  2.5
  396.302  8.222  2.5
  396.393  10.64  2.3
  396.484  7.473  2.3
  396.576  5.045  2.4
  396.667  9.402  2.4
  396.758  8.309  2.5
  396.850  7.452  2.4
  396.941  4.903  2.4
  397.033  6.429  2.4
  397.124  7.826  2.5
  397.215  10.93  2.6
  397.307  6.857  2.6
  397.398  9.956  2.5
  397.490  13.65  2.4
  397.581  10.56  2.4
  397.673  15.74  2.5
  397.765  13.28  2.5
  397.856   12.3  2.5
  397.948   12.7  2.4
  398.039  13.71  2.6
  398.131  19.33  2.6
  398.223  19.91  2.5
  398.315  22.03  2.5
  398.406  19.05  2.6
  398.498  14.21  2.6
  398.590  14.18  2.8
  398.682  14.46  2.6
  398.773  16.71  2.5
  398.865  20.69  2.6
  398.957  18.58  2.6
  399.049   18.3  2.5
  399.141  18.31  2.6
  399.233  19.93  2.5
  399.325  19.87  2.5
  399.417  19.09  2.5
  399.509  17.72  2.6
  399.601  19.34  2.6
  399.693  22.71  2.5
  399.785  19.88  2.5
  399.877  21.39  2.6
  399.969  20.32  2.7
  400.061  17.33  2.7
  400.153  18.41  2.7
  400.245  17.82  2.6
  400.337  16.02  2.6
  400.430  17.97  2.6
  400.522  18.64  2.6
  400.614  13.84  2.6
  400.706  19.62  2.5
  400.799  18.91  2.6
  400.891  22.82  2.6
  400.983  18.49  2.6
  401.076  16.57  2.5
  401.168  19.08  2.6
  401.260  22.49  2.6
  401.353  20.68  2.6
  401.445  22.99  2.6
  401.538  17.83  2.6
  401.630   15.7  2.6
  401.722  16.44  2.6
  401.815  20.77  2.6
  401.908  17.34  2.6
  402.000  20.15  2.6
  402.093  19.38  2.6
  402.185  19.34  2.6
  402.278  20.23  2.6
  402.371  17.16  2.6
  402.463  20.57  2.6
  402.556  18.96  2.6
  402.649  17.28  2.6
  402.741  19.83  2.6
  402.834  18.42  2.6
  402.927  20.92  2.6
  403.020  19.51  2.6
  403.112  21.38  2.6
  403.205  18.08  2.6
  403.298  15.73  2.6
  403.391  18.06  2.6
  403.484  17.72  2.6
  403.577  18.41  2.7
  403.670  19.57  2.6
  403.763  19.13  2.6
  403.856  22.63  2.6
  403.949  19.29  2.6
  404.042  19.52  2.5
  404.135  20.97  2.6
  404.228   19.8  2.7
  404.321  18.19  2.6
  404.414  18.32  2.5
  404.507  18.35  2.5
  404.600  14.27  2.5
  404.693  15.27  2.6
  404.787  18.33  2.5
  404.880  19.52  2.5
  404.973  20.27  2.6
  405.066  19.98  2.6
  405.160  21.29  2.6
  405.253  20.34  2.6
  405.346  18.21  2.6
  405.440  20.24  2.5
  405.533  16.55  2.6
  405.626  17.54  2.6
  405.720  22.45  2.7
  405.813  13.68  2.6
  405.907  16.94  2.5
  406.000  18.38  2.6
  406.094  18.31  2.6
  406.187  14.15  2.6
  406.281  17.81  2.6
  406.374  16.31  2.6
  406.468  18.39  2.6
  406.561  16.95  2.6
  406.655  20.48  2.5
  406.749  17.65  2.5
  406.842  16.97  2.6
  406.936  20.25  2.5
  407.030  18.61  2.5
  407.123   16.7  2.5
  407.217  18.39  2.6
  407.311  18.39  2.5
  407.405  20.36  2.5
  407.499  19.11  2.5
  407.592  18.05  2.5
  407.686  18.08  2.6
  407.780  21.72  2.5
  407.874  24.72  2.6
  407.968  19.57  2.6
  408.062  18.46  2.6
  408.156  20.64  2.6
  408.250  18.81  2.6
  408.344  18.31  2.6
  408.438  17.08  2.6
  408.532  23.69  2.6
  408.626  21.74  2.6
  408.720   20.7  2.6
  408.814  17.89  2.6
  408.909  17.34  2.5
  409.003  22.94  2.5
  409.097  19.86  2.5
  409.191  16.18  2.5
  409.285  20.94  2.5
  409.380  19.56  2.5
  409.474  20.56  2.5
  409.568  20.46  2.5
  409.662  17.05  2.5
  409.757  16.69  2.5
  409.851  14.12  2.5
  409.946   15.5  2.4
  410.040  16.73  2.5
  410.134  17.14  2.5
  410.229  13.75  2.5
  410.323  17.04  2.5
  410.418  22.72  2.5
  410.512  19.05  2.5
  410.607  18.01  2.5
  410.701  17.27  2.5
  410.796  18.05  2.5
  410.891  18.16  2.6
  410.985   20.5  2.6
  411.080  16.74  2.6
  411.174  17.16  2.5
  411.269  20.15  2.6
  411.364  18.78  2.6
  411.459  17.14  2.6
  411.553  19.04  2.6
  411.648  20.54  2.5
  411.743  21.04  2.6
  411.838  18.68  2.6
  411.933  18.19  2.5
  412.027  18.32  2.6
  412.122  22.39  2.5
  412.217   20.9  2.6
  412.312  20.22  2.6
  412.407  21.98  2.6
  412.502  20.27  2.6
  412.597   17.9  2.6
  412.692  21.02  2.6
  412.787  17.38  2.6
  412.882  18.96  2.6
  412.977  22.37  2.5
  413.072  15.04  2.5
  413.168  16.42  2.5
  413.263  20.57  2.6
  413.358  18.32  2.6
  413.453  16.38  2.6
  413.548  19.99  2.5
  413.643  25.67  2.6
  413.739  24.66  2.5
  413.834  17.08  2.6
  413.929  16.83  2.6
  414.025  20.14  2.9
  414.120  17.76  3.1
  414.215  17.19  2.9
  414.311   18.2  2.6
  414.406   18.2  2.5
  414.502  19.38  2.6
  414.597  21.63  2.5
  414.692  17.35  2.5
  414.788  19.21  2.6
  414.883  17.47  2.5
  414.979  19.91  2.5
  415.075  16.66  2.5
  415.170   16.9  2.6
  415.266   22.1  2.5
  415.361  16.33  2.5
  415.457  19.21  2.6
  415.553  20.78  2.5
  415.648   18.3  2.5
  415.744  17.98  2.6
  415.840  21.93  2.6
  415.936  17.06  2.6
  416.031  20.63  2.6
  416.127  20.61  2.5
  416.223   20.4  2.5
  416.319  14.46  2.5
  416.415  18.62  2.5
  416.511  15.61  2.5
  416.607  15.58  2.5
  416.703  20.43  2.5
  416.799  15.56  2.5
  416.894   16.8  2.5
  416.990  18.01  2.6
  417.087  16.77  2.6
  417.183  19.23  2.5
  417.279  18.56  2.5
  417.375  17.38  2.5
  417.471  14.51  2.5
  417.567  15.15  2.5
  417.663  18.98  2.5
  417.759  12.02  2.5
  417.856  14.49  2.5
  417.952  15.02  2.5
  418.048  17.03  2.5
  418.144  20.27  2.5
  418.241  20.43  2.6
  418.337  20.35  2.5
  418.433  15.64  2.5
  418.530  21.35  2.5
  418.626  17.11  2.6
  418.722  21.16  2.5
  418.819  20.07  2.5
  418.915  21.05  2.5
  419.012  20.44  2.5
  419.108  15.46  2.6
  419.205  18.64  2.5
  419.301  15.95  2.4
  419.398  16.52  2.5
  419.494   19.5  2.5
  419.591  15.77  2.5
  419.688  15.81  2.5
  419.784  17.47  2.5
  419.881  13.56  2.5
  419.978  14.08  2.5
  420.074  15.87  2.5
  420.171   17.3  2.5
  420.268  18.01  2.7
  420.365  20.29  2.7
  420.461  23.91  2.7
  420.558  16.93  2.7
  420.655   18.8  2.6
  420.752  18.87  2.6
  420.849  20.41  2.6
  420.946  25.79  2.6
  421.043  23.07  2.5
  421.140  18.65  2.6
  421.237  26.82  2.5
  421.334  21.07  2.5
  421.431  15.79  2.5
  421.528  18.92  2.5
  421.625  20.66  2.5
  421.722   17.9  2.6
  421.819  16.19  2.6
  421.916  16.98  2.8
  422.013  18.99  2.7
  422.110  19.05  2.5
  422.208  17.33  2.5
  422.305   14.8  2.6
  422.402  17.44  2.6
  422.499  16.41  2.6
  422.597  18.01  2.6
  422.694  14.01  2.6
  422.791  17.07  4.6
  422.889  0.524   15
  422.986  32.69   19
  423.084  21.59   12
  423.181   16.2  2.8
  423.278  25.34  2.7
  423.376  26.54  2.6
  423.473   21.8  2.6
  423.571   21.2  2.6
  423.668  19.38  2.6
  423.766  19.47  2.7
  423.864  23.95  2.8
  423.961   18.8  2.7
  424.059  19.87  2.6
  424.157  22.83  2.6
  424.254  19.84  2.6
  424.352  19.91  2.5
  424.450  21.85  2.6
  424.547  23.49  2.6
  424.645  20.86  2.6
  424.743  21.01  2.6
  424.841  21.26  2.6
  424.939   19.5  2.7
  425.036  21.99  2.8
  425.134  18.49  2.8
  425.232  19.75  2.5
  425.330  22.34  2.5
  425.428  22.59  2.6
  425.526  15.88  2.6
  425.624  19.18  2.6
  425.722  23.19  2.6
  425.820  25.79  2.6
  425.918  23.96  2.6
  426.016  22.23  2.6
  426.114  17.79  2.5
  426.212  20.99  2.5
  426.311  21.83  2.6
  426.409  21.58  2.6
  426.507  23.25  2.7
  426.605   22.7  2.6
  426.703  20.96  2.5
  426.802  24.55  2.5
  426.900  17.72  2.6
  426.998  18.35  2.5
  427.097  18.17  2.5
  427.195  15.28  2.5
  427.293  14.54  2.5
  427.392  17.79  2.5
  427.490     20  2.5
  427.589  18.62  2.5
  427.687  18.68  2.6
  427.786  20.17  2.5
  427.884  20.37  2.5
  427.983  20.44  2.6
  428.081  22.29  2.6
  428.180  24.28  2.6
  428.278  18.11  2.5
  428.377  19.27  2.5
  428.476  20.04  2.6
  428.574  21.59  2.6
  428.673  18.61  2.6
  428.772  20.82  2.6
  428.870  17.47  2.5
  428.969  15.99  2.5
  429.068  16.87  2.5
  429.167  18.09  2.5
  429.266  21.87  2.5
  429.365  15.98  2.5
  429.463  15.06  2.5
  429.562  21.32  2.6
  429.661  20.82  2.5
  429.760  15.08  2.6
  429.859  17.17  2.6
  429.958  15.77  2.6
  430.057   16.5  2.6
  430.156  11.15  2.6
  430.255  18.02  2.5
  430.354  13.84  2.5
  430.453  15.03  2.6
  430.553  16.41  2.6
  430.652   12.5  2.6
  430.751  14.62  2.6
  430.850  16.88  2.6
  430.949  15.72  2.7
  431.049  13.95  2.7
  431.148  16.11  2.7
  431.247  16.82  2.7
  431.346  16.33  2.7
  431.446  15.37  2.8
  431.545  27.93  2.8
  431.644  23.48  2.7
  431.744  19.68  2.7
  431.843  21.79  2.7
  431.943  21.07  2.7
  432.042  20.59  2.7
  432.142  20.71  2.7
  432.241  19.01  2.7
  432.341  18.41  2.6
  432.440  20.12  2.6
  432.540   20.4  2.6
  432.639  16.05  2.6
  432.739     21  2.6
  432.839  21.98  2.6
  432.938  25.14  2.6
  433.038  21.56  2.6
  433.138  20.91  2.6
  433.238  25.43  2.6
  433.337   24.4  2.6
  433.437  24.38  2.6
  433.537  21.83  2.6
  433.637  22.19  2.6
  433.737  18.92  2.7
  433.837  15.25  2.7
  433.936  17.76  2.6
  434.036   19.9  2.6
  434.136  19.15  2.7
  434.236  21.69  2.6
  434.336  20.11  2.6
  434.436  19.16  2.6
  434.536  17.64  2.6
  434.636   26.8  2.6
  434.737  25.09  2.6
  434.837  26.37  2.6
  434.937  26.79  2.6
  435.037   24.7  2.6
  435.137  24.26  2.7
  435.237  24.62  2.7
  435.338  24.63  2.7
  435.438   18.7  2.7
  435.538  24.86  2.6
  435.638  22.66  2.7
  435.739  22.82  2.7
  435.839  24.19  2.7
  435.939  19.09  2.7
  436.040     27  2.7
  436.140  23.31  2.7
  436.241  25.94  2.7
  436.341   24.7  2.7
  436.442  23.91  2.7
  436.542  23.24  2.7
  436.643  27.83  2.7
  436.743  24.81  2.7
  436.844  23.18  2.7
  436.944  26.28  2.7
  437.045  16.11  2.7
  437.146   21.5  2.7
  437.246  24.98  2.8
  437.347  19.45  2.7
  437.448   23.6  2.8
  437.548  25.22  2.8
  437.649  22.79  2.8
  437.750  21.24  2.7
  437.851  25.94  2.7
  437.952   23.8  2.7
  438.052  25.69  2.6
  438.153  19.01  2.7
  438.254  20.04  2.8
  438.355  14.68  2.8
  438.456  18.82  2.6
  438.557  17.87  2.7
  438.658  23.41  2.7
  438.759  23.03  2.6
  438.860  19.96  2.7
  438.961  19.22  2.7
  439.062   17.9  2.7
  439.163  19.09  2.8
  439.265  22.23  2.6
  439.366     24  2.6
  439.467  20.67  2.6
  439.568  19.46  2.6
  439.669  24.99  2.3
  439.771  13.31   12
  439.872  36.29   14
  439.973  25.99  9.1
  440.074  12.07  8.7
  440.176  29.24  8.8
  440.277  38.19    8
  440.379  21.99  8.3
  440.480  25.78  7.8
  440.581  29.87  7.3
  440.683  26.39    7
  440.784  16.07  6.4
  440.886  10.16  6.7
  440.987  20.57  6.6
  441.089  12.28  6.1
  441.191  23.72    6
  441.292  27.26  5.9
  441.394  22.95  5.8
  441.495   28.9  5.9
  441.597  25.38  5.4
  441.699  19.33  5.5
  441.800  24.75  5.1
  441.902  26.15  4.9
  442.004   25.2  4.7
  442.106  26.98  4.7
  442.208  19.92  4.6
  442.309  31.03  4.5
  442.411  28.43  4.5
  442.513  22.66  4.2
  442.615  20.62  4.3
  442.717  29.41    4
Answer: 1.32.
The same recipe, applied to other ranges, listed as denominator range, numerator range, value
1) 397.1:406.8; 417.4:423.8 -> 1.12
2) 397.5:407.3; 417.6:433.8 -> 1.17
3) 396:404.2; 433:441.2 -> 1.59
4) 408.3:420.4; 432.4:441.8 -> 1.35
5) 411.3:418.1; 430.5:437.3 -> 1.26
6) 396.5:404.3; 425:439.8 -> 1.40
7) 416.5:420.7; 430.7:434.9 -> 1.23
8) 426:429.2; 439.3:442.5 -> 1.29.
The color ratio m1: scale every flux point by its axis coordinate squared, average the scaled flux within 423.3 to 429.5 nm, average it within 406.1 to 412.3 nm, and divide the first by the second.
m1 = 1.17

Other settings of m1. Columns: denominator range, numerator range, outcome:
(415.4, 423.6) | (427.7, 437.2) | 1.18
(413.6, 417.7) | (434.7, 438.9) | 1.37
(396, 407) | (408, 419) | 1.16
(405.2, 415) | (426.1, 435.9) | 1.16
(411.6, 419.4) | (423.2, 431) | 1.11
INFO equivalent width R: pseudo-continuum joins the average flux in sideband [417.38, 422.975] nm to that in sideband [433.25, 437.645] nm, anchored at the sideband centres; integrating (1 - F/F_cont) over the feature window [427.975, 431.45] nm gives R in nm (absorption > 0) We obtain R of 0.59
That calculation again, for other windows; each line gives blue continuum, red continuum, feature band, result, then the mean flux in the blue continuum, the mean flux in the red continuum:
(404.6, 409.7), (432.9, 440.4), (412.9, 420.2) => 0.70 nm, 18.9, 22.6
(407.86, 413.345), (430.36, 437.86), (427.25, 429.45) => 0.17 nm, 19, 21.3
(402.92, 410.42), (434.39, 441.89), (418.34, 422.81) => 0.46 nm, 18.7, 22.8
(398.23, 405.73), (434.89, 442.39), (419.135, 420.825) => 0.27 nm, 18.8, 23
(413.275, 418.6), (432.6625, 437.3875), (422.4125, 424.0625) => 0.04 nm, 18.3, 22.7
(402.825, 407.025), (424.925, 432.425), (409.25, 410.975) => 0.06 nm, 18.5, 19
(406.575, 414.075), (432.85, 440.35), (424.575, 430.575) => 0.56 nm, 19.1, 22.6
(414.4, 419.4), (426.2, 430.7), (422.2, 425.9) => -0.34 nm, 18.1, 18.6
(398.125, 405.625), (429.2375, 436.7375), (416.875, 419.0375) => 0.20 nm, 18.8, 20.5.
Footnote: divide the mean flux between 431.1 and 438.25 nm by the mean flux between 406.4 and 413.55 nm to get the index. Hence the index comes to 1.17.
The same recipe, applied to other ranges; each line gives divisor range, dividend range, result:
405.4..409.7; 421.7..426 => 1.05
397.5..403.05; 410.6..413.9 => 1.06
